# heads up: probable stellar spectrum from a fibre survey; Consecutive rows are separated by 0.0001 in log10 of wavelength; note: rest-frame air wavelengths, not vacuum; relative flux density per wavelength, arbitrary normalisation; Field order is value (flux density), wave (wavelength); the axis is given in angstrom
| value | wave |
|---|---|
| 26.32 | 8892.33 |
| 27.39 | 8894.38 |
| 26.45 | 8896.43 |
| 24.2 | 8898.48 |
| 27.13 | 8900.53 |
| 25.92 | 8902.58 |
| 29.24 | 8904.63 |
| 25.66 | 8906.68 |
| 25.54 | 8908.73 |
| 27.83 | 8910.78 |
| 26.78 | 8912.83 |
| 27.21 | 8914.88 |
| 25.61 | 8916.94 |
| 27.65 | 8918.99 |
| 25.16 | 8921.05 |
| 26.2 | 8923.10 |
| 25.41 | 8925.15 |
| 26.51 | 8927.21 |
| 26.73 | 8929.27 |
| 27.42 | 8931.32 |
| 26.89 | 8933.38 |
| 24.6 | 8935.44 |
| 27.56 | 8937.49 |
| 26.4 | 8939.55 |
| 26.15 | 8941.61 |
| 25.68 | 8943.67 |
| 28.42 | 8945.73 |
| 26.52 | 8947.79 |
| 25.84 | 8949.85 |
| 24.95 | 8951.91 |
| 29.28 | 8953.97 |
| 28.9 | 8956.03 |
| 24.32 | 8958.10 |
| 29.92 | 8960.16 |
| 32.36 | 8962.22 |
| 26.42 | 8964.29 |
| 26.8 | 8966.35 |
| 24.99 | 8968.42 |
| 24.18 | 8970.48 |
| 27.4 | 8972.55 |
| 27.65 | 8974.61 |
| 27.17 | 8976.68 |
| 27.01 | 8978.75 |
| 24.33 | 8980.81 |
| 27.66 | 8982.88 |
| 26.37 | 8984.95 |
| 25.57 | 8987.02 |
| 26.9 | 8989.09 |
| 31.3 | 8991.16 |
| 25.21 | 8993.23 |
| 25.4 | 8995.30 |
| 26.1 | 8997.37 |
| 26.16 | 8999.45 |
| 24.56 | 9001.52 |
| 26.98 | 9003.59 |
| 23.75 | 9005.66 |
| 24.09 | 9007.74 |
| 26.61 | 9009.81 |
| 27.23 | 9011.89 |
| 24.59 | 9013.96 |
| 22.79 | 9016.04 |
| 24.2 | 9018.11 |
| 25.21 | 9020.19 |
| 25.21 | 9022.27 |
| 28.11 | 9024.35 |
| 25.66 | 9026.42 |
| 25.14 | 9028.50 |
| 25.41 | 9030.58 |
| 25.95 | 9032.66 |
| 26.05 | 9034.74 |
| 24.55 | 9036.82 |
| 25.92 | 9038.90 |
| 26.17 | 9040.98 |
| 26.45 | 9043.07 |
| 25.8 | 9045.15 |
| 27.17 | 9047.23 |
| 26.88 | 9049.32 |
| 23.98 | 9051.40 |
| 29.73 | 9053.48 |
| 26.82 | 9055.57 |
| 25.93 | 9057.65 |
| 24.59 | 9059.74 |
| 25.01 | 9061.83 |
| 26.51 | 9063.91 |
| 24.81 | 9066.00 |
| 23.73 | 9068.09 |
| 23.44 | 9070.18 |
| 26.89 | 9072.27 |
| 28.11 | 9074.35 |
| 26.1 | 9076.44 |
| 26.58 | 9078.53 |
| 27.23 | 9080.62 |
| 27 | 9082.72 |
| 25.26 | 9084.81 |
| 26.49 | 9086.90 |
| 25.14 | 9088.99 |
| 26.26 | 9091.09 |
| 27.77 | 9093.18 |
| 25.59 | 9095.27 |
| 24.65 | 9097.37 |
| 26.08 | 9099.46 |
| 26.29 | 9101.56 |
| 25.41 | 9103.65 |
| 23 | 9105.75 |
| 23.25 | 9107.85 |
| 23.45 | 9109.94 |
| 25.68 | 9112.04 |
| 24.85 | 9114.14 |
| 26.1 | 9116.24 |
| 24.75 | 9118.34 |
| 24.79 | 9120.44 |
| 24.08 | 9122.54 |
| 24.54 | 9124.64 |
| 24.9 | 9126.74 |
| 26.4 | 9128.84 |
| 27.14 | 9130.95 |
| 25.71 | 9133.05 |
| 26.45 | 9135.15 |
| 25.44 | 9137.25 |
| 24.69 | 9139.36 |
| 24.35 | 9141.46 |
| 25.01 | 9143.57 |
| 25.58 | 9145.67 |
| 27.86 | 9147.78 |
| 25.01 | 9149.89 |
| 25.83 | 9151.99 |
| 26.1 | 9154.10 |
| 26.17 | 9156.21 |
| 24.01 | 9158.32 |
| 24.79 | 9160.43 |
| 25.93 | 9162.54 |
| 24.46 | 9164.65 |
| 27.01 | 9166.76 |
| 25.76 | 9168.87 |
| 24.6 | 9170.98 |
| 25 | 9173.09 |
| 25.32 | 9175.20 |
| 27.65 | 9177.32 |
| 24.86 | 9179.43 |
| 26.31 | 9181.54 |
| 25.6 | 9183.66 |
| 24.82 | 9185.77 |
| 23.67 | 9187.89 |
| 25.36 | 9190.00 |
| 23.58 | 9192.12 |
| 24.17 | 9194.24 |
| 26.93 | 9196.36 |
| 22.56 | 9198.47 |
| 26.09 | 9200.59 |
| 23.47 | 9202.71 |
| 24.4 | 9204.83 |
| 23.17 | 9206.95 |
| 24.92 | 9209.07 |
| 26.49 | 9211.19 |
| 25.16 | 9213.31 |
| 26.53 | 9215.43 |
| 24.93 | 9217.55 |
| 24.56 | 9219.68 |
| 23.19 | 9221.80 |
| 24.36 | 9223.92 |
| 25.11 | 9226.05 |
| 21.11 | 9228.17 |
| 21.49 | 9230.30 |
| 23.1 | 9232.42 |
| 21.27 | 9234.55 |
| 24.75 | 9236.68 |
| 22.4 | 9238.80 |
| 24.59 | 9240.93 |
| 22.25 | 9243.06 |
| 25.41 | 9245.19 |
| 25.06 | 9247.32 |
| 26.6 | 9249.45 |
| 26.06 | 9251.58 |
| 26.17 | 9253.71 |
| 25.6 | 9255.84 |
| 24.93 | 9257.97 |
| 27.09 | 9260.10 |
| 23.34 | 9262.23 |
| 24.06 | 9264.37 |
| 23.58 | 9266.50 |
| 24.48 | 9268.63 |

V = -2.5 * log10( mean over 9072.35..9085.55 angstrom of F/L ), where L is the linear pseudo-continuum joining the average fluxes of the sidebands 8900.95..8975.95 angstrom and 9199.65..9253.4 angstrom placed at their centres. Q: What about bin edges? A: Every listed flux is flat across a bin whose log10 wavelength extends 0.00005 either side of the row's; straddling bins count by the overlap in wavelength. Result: -0.05 mag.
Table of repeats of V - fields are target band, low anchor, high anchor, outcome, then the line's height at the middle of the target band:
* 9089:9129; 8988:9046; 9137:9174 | 0.02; 25.5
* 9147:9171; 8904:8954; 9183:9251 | -0.04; 24.7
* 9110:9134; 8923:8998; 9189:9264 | 0.00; 25.4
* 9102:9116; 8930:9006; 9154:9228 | 0.05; 25.6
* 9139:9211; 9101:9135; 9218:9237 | -0.05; 24.1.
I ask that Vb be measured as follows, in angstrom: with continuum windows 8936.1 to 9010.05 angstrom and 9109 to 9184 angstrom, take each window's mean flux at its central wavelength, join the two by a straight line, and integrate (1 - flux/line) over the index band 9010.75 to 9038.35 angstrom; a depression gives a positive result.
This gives 0.9 angstrom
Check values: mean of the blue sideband 26.6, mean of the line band 25.4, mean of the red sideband 25.4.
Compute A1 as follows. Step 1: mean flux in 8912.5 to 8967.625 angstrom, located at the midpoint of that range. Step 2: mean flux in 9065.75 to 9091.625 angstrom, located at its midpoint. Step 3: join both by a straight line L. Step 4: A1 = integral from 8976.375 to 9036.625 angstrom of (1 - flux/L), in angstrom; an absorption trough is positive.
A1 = 1.3 angstrom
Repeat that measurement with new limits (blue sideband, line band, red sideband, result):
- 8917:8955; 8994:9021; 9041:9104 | 1.1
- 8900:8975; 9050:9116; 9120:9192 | 0.5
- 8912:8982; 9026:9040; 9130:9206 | 0.3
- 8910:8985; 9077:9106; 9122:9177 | -0.1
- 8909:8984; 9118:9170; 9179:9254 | -0.9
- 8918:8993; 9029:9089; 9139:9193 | 0.3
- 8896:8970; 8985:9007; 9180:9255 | 0.0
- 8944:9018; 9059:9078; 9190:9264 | 0.2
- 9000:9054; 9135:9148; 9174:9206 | -0.1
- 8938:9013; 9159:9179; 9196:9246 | -0.8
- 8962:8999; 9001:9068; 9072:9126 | 1.3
